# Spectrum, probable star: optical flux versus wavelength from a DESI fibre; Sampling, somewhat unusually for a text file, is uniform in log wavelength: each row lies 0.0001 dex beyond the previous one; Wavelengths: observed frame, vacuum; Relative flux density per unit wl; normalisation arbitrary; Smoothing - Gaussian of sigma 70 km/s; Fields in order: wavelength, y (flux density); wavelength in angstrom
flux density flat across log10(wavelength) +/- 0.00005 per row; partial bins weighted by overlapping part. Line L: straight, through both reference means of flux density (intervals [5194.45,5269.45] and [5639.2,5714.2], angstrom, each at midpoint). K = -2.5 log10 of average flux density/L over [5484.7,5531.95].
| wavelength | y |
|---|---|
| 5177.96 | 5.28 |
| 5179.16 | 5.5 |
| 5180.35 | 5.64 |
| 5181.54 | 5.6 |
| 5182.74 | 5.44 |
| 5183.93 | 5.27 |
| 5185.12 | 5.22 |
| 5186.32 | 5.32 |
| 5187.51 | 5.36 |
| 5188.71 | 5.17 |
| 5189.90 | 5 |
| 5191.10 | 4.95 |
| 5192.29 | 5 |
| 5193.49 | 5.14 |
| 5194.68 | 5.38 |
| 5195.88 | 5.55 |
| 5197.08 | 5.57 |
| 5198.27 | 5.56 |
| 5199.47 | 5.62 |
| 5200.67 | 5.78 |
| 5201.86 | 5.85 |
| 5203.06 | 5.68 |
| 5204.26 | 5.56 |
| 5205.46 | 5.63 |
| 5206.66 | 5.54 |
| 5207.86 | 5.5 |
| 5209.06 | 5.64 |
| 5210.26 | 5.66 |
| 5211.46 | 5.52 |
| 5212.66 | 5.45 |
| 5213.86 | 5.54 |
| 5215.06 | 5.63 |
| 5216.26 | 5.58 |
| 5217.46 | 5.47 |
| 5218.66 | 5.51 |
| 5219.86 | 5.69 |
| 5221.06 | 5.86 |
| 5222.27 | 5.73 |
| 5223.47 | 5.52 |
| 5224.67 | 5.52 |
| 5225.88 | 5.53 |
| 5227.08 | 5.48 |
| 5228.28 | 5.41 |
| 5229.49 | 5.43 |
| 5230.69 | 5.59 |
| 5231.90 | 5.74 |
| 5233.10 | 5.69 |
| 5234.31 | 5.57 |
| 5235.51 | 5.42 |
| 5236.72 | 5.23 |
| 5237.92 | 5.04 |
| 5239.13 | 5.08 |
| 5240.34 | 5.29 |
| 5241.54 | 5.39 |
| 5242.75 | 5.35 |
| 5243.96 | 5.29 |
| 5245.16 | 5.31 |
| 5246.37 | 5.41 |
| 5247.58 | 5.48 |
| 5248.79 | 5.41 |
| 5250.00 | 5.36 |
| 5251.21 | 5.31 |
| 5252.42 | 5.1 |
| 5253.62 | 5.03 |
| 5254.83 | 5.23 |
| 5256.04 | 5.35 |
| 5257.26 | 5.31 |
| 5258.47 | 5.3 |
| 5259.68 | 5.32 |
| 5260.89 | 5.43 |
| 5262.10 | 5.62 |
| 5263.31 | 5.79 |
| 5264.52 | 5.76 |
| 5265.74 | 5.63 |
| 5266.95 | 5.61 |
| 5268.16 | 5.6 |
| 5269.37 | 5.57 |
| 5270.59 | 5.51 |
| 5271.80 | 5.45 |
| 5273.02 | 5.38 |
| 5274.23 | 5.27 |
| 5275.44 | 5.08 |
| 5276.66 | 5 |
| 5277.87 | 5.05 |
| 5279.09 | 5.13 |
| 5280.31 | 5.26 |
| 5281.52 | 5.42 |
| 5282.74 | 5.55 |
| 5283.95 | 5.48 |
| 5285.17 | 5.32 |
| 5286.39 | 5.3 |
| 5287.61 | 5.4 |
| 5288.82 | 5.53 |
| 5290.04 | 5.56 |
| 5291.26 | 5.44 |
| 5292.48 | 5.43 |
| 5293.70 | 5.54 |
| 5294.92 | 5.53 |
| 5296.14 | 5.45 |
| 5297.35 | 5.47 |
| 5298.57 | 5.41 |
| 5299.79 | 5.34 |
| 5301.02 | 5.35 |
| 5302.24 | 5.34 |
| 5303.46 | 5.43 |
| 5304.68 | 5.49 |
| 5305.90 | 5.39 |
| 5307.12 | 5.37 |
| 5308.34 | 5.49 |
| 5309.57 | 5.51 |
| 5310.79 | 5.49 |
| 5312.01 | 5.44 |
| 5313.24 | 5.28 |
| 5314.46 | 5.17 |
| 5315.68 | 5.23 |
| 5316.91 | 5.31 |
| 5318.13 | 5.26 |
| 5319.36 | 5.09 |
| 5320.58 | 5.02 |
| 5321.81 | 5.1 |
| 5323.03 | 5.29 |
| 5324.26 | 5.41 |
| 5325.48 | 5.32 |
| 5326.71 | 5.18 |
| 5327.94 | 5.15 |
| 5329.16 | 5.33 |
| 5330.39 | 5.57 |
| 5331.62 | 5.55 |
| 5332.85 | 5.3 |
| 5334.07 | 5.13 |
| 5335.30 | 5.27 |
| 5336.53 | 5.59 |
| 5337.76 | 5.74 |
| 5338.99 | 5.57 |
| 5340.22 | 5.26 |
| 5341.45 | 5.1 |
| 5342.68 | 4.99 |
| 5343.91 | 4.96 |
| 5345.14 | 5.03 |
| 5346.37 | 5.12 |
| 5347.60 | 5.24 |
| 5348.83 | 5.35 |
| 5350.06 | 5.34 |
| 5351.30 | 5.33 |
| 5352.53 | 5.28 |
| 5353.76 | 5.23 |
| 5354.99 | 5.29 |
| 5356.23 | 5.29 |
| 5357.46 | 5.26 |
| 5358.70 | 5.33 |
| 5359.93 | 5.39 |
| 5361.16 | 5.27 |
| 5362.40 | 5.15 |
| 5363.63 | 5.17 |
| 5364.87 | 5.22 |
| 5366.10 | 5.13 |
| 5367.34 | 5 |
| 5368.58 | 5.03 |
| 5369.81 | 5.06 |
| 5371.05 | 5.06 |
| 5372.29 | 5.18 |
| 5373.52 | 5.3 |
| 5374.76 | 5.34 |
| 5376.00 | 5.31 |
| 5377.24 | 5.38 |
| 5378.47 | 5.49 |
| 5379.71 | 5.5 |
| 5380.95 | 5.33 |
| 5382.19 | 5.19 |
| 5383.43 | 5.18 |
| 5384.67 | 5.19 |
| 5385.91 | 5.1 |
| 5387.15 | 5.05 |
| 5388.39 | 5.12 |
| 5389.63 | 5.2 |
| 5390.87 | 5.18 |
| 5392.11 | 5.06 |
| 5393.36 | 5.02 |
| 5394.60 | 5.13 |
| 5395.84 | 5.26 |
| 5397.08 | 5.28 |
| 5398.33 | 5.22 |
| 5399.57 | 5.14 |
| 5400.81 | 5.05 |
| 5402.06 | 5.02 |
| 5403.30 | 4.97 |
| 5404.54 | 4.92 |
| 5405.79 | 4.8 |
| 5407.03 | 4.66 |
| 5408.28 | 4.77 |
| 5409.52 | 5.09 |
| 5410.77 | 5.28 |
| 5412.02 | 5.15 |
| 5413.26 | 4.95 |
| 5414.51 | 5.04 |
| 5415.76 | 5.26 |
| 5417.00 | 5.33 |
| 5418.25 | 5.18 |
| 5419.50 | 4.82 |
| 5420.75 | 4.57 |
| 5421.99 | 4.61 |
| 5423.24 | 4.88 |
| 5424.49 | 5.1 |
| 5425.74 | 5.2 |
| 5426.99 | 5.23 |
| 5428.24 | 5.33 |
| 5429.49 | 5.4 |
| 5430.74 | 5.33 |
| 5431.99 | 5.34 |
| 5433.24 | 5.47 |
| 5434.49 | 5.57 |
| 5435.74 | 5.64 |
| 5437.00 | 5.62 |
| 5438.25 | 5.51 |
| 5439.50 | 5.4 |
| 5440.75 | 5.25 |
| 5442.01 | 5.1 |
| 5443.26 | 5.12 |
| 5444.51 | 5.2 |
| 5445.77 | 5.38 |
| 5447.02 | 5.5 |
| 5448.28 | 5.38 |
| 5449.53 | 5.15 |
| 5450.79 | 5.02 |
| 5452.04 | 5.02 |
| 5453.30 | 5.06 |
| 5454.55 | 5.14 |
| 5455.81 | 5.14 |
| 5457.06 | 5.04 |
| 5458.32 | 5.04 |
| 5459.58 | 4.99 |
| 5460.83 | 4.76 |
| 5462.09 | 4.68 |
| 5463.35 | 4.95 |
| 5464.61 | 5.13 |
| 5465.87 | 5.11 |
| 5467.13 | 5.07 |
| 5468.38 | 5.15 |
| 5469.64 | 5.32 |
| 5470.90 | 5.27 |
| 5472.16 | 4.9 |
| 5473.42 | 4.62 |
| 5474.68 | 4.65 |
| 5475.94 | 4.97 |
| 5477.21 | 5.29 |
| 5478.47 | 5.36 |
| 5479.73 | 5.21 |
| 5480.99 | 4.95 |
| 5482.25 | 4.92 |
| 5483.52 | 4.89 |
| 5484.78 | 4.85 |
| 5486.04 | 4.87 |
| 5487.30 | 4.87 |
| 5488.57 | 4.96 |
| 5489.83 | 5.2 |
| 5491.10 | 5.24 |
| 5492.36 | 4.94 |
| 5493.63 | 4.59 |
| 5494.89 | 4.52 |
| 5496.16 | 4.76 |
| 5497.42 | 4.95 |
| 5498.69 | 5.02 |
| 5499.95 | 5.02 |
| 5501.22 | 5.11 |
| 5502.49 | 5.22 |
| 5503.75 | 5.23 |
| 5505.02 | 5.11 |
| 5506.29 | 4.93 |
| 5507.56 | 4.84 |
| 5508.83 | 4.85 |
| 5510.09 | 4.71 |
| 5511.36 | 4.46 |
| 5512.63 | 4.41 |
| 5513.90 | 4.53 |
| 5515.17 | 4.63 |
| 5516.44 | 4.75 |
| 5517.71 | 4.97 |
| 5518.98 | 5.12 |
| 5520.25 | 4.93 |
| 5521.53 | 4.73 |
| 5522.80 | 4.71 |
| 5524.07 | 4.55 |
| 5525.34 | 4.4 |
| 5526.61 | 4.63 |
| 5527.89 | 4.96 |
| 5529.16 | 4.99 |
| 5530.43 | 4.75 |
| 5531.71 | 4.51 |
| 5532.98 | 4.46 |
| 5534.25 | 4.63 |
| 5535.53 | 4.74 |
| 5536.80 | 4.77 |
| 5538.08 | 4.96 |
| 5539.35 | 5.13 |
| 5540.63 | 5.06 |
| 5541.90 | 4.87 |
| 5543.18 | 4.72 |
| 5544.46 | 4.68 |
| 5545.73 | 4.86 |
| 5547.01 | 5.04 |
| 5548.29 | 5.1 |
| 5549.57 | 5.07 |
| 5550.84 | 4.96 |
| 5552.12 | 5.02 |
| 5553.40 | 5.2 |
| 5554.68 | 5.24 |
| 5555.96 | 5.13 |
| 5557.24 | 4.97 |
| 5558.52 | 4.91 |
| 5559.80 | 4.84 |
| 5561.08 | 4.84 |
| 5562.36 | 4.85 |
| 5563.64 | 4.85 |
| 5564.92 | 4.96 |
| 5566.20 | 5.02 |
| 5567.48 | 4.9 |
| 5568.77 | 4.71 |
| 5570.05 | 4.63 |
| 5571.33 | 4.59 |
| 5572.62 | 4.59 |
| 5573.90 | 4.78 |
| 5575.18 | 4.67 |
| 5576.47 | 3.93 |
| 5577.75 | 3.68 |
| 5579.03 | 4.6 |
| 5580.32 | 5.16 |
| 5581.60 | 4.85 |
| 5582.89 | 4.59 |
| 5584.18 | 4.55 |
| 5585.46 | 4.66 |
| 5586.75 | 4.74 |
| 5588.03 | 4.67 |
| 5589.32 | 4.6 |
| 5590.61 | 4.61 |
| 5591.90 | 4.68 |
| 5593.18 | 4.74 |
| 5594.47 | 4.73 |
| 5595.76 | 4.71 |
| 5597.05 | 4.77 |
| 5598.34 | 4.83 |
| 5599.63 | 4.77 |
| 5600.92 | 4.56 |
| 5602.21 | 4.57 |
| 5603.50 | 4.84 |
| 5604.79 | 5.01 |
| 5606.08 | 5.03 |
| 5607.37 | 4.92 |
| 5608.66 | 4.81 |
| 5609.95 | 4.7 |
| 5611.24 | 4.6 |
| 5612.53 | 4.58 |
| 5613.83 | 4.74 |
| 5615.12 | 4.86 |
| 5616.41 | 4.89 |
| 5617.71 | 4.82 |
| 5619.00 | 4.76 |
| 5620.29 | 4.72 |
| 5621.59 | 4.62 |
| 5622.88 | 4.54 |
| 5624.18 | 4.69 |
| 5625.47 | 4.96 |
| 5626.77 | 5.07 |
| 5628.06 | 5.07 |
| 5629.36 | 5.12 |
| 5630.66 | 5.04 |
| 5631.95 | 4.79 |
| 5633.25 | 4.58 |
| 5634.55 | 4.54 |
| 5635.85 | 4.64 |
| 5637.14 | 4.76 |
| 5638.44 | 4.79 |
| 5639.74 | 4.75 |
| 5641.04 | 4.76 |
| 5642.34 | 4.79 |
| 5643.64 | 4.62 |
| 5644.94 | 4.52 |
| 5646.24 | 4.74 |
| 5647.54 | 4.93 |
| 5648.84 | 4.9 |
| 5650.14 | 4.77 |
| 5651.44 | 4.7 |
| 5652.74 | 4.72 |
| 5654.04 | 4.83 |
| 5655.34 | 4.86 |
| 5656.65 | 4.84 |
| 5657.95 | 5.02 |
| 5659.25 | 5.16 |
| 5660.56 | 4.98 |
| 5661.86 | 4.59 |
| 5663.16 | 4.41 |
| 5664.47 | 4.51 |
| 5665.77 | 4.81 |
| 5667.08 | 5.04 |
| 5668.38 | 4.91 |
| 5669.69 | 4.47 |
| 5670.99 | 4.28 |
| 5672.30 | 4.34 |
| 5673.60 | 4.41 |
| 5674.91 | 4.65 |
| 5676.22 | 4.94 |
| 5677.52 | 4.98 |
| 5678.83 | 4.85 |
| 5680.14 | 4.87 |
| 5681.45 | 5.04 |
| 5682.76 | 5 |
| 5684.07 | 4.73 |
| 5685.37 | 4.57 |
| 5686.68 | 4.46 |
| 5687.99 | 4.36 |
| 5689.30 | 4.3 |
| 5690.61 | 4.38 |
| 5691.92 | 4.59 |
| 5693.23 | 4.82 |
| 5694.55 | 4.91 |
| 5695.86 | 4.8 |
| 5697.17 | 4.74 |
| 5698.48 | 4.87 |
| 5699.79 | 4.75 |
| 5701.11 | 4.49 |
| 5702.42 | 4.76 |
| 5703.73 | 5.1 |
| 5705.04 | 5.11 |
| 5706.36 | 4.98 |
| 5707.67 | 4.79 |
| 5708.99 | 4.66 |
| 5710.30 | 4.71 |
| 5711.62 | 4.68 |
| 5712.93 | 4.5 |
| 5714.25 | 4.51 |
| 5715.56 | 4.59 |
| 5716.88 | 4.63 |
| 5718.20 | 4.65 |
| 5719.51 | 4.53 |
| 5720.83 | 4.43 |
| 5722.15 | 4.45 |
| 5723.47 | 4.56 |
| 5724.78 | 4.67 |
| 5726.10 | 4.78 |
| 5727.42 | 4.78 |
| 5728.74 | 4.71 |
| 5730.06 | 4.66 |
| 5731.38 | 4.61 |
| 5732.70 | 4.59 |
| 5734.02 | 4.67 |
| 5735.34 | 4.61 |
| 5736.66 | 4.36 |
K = 0.04 mag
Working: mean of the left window 5.49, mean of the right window 4.74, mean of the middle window 4.84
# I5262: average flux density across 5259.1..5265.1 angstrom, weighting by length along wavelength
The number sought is 5.59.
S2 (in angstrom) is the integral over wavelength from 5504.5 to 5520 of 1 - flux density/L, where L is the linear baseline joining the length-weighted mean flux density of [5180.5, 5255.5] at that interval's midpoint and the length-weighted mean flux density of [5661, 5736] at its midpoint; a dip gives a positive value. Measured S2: 0.61 angstrom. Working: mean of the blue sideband 5.44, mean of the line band 4.78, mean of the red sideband 4.68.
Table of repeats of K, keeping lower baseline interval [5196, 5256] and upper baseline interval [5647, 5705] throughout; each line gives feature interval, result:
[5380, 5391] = 0.01 mag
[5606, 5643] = 0.01 mag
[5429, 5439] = -0.07 mag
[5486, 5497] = 0.04 mag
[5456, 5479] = 0.01 mag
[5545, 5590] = 0.03 mag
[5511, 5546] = 0.05 mag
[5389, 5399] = 0.01 mag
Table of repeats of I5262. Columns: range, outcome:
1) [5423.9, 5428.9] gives 5.22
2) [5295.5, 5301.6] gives 5.4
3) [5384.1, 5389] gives 5.12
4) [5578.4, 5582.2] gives 4.87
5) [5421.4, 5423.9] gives 4.75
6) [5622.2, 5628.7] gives 4.87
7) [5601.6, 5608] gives 4.88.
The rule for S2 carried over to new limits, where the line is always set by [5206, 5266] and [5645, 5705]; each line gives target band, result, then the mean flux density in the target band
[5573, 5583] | 0.8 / 4.53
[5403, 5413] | 0.4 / 4.96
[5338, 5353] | 0.2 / 5.23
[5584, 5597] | 0.5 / 4.68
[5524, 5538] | 0.8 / 4.69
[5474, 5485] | 0.1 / 5.01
